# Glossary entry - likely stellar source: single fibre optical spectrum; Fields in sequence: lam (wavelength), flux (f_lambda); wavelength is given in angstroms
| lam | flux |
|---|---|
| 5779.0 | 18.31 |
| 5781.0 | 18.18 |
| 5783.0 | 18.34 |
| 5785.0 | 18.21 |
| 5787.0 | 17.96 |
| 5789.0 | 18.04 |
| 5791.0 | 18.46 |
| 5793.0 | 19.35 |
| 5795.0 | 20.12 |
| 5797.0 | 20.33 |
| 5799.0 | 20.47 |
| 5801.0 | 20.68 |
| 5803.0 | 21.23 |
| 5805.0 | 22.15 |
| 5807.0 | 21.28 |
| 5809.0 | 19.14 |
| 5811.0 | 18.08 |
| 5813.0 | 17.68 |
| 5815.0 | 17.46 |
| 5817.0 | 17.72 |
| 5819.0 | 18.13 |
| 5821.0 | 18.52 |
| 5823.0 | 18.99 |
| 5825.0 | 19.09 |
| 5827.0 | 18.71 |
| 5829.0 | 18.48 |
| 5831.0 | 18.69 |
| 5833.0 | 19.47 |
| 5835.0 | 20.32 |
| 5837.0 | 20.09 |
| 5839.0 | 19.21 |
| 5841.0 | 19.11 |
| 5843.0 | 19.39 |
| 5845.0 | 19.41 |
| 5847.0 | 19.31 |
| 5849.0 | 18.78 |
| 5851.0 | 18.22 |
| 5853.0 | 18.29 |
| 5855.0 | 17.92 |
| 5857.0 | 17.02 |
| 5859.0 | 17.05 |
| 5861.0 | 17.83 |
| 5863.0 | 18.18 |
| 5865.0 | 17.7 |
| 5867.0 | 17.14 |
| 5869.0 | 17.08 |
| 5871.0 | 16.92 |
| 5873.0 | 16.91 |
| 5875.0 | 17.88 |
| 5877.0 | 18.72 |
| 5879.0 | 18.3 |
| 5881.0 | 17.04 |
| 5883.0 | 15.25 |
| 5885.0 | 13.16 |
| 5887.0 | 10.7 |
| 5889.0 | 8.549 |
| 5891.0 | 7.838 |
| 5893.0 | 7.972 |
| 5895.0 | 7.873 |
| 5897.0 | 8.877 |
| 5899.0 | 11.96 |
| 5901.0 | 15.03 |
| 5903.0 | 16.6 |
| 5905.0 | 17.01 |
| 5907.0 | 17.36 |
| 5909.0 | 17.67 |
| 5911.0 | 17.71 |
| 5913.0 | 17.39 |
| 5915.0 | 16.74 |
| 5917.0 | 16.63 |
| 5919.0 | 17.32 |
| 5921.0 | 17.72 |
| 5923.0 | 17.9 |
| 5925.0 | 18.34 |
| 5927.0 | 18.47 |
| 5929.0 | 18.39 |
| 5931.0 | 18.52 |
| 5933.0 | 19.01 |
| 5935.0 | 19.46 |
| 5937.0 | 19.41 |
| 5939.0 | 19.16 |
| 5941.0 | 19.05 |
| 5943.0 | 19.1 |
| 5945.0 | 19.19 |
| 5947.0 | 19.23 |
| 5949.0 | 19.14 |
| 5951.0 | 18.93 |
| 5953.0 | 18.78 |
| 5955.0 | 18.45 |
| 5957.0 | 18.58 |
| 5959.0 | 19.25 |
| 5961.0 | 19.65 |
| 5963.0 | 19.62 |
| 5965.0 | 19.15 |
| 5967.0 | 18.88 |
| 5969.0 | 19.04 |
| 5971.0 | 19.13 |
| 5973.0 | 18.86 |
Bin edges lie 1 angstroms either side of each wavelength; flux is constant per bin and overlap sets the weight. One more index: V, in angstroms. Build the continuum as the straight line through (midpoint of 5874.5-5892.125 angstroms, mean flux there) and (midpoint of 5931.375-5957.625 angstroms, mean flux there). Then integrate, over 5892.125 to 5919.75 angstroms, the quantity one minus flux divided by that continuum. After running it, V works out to 2.2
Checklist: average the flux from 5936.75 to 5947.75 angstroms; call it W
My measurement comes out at 19.2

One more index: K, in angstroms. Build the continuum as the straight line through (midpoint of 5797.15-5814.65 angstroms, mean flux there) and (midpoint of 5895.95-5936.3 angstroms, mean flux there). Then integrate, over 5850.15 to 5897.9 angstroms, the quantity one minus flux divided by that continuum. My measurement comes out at 8.1 angstroms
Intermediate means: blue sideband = 20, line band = 15.1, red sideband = 16.9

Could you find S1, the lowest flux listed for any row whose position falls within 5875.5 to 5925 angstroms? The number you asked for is 7.838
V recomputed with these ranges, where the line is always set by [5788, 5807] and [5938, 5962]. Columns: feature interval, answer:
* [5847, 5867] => 1.8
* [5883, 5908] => 9.5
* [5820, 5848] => 1.0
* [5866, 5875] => 1.2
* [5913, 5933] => 1.5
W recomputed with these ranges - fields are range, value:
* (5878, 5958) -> 16.3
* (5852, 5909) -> 15.1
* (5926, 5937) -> 18.8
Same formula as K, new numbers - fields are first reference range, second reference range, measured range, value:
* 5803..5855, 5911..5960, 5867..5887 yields 2.4 angstroms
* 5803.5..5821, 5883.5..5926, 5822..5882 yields -5.0 angstroms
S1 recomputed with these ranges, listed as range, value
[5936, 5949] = 19.05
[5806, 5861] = 17.02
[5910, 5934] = 16.63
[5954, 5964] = 18.45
